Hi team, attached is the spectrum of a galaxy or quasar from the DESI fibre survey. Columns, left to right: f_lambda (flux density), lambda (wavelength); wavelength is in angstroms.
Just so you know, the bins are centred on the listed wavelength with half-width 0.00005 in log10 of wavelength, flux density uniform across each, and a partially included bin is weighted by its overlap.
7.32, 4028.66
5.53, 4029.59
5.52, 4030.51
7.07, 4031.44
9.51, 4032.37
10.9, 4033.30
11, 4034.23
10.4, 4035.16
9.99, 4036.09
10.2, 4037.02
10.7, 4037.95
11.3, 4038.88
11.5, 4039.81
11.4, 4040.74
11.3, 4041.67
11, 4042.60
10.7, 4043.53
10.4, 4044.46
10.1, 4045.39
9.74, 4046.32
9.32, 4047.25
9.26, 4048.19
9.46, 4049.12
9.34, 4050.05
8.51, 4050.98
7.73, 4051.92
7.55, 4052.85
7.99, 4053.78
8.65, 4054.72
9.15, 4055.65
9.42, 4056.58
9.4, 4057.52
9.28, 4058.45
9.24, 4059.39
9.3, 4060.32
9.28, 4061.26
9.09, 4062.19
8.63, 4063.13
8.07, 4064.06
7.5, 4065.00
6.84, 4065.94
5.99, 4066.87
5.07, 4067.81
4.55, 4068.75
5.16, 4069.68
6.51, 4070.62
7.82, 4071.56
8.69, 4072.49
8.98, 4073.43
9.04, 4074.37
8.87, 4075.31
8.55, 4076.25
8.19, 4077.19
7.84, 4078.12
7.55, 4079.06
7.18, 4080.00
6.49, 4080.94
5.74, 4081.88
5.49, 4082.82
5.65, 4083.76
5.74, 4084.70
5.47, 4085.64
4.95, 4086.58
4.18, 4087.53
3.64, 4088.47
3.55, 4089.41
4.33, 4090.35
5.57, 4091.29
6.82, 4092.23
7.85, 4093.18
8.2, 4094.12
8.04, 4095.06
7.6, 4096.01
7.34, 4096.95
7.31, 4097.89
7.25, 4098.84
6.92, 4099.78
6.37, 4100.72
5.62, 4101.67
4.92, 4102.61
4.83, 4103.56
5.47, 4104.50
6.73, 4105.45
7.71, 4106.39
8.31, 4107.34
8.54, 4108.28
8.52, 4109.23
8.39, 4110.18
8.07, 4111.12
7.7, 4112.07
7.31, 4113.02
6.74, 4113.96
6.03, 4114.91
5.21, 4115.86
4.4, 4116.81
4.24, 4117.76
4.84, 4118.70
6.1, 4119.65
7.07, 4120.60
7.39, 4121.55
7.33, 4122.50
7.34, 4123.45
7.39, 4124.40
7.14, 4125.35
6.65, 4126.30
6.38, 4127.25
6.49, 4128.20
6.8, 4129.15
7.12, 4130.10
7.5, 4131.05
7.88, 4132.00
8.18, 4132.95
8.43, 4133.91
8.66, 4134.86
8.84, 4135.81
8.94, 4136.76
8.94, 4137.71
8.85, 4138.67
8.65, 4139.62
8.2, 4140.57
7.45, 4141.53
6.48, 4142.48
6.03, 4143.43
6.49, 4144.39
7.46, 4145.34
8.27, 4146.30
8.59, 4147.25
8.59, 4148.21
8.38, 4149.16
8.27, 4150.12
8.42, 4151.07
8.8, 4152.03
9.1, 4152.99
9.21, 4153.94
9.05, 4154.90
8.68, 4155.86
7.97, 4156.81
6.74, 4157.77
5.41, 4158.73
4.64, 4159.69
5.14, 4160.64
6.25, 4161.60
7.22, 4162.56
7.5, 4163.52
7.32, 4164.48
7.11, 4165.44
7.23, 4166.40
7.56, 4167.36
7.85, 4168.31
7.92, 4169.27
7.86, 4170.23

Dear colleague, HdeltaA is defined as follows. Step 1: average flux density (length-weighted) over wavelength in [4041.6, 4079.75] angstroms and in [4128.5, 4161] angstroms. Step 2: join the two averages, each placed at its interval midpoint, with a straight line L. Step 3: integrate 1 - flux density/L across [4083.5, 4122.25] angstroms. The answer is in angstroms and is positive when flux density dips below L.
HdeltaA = 8.4 angstroms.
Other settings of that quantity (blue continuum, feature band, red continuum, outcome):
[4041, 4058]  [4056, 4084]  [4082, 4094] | -1.7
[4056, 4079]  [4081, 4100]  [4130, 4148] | 4.5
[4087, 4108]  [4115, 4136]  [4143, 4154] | 1.4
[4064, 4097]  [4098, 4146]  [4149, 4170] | 0.0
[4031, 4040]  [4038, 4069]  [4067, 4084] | -0.6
